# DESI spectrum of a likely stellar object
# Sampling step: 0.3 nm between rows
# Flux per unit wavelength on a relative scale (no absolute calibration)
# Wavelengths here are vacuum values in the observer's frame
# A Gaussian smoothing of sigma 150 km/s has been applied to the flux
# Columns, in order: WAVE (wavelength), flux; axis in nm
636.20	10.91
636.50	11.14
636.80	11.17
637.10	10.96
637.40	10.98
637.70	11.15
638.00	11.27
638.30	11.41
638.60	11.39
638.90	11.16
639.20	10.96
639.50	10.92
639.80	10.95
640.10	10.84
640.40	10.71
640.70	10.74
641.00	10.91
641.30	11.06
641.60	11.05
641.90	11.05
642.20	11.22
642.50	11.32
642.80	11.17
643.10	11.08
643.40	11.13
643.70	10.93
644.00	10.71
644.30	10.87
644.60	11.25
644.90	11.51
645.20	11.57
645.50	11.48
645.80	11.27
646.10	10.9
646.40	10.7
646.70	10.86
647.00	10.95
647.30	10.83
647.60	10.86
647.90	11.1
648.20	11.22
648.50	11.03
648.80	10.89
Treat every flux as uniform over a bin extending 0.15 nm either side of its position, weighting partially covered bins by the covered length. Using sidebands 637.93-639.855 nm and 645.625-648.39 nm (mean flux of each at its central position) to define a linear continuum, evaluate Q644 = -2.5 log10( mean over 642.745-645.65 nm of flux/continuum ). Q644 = -0.01 mag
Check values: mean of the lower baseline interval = 11.2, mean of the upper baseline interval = 11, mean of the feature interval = 11.2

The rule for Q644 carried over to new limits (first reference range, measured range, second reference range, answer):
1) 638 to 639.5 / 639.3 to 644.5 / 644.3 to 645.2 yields 0.03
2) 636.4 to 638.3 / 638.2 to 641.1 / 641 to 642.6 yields 0.01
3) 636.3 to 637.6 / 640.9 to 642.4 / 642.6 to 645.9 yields 0.01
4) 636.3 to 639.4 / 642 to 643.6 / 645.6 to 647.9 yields -0.01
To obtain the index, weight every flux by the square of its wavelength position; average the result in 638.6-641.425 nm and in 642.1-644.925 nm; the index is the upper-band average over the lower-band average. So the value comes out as 1.03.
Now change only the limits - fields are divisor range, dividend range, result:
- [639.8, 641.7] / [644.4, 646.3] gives 1.05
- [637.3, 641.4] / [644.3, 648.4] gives 1.03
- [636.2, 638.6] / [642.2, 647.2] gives 1.02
